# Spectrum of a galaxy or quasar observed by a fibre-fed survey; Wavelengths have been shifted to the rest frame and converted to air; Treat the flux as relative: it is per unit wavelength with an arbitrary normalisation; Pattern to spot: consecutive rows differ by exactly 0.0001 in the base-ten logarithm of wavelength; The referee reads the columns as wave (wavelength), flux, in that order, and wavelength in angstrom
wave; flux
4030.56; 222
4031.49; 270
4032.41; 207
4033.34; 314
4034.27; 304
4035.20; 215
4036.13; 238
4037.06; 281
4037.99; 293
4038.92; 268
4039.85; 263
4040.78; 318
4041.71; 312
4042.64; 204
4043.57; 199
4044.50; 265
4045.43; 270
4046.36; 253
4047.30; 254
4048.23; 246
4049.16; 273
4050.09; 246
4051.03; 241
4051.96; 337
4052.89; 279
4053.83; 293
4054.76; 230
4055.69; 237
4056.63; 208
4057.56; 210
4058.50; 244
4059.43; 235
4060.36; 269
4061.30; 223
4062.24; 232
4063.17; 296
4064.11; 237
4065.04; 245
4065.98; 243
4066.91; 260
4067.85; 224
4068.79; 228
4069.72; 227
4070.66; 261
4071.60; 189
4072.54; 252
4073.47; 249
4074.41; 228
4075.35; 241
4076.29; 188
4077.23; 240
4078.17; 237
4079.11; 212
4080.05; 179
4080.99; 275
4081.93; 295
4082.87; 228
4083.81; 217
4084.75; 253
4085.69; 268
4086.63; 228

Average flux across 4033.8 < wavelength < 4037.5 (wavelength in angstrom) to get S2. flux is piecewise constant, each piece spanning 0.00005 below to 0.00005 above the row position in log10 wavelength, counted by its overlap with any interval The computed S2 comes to 259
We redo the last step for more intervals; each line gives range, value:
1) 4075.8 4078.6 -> 221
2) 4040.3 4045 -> 260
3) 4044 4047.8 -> 260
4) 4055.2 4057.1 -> 223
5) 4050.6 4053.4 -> 286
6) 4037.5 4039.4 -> 280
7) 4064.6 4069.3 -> 240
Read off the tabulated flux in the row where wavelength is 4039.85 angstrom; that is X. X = 263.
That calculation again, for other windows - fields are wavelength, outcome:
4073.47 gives 249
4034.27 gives 304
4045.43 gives 270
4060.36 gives 269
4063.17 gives 296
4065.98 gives 243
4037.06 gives 281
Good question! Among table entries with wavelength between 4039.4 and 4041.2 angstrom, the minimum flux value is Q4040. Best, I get 263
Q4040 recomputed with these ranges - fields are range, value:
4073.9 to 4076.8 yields 188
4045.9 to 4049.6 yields 246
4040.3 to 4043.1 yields 204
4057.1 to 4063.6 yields 210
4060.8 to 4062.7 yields 223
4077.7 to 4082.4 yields 179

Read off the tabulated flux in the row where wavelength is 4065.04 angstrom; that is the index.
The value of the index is 245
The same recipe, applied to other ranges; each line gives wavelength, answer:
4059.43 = 235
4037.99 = 293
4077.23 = 240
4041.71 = 312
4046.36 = 253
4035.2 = 215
